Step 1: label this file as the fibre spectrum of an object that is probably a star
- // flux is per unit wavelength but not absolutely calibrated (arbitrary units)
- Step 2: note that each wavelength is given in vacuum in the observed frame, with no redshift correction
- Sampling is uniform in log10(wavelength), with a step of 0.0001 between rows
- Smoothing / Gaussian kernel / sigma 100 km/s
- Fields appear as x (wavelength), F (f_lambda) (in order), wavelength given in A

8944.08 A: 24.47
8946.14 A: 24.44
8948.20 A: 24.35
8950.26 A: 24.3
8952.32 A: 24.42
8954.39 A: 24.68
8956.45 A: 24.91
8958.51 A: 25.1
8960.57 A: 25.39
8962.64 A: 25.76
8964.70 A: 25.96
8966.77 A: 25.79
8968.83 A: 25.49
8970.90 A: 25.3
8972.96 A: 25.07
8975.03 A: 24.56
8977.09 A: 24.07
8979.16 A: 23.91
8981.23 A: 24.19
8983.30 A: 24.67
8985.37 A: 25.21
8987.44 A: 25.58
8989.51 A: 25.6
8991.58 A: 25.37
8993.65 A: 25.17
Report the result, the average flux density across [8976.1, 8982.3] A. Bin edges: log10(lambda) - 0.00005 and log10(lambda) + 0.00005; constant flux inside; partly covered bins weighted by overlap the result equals 24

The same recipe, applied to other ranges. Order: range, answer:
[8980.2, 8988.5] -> 24.9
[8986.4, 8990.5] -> 25.6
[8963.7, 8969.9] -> 25.7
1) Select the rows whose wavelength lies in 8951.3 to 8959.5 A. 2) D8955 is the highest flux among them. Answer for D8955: 25.1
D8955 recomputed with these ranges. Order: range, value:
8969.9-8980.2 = 25.3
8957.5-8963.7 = 25.76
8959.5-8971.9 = 25.96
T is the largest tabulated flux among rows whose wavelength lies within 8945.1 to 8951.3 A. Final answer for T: 24.44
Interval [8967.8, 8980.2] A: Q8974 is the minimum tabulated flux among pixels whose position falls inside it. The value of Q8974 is 23.91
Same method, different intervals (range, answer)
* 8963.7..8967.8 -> 25.79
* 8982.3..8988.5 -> 24.67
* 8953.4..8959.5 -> 24.68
